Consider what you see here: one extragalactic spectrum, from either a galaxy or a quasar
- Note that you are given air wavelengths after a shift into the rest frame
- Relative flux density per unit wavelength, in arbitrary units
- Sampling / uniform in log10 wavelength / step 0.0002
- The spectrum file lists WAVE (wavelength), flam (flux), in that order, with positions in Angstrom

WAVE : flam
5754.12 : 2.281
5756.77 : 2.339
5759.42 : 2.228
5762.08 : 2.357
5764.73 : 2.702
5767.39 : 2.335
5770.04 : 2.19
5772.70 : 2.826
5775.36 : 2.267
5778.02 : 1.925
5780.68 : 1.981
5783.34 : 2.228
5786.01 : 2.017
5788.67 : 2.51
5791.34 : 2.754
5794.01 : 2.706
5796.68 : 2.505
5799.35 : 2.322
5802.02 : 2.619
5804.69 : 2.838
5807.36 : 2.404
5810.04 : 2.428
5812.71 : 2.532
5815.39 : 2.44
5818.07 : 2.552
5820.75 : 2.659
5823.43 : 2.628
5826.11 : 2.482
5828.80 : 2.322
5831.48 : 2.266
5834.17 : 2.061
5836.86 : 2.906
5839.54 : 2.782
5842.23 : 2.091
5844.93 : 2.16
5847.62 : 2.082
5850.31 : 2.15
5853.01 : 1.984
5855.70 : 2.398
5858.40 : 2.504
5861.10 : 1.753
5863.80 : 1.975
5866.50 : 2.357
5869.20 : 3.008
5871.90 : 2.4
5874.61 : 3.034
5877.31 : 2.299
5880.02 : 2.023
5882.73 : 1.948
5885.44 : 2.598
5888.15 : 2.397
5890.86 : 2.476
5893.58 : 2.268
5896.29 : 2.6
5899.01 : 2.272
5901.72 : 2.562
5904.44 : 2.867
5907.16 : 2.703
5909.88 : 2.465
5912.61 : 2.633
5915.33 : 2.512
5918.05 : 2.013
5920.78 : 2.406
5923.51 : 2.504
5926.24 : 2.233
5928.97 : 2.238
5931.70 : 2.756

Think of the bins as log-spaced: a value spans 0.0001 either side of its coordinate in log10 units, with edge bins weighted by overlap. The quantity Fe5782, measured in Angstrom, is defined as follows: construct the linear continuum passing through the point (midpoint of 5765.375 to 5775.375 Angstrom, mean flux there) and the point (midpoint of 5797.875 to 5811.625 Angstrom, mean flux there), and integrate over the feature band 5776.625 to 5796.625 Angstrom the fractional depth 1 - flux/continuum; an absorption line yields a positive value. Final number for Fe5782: 1.3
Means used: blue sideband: 2.44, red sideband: 2.52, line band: 2.32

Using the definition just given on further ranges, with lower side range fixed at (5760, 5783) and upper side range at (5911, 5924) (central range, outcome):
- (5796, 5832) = -2.5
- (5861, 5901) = 0.0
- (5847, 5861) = 1.1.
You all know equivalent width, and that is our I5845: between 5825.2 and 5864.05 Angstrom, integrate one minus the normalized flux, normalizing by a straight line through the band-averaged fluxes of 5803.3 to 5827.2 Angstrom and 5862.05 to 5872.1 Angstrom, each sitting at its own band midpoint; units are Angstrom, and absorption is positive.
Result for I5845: 3.3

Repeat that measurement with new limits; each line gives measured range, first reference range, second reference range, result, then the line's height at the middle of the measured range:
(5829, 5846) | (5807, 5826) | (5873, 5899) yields 0.7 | 2.49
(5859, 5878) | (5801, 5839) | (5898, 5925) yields 0.7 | 2.5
